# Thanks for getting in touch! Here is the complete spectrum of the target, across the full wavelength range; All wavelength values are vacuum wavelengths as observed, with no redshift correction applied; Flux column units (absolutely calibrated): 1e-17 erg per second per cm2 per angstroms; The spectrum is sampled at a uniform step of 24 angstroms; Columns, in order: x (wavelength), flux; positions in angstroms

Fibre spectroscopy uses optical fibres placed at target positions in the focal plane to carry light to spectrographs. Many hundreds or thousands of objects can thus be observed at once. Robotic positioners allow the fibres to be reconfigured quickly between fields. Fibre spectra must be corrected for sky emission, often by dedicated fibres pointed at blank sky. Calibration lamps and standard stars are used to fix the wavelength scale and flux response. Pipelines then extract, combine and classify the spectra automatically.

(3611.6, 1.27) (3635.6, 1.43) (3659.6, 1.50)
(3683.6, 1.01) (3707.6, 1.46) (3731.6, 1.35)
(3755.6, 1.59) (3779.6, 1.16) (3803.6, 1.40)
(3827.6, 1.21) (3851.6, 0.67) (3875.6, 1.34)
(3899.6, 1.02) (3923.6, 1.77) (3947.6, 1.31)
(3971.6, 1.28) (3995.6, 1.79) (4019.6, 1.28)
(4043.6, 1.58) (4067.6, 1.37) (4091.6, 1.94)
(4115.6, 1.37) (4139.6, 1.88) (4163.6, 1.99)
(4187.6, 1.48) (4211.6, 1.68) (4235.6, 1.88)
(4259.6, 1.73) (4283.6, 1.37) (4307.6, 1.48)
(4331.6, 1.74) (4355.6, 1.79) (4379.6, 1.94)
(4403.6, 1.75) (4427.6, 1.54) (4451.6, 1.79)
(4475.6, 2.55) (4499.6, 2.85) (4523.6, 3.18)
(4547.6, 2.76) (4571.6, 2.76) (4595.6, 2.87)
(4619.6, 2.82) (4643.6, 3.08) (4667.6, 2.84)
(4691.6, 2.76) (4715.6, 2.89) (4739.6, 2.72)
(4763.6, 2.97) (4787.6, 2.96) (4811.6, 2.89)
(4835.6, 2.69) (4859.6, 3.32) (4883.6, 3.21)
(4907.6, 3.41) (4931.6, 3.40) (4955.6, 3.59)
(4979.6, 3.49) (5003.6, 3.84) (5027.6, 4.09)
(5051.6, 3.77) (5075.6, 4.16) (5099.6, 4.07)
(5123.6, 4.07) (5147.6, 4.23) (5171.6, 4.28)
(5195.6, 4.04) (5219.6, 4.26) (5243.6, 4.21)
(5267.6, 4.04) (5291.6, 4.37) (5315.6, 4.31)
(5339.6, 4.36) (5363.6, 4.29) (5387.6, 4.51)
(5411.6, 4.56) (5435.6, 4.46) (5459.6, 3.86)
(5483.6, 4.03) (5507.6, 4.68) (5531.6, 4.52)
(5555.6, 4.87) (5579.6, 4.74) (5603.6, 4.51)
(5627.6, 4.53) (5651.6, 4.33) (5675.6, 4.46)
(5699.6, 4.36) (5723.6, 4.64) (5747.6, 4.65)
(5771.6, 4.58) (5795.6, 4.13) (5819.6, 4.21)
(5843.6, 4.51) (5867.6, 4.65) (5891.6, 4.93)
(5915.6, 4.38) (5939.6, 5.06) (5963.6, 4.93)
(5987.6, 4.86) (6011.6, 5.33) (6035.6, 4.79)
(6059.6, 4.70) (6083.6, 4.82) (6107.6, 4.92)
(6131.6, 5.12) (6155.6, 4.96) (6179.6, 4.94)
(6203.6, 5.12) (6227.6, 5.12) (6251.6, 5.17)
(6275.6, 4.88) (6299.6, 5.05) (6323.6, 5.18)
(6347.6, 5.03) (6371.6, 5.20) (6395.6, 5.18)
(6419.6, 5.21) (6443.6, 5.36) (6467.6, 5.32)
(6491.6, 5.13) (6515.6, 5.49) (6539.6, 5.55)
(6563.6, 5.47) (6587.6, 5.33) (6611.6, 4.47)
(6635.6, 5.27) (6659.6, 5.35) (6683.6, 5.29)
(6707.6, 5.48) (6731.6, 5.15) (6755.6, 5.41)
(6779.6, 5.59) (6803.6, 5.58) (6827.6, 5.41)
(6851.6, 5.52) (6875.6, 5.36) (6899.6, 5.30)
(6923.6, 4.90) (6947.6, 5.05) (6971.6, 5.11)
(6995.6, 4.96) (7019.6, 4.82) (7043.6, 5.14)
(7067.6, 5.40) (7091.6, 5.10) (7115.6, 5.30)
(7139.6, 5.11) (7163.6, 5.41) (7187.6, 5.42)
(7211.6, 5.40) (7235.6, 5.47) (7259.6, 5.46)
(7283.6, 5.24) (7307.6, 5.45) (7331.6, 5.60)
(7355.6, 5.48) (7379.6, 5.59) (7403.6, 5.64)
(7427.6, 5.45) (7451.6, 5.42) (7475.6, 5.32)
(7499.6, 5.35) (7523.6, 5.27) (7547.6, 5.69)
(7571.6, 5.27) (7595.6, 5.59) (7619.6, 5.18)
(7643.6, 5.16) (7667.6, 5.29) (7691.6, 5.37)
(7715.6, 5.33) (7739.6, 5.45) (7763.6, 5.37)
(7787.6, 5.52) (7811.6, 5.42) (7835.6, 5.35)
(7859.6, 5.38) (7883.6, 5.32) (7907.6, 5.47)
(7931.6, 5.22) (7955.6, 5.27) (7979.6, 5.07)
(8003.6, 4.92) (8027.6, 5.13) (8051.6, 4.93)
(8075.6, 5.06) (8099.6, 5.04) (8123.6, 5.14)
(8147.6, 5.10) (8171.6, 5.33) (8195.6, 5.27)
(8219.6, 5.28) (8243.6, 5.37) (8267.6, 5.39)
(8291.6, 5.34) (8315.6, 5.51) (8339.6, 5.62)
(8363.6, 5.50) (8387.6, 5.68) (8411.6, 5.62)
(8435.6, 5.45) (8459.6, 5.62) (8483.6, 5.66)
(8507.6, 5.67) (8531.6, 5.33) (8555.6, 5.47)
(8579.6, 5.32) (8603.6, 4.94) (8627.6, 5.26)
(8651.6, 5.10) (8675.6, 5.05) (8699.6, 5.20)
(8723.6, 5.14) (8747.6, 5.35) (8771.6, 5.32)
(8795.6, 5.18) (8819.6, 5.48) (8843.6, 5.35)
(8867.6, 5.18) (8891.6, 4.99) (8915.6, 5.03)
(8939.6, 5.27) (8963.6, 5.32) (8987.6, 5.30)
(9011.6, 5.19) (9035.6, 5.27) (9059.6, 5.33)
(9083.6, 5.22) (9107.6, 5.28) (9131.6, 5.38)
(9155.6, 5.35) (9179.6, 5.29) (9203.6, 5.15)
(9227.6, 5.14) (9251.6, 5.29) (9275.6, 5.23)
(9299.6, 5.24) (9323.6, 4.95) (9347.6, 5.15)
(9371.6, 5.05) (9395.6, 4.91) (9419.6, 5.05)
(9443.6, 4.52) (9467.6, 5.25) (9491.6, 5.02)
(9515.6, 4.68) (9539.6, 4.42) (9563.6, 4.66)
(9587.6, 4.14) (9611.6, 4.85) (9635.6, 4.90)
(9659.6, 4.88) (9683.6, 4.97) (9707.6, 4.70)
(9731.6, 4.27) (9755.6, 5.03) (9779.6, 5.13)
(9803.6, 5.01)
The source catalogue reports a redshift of 0.122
